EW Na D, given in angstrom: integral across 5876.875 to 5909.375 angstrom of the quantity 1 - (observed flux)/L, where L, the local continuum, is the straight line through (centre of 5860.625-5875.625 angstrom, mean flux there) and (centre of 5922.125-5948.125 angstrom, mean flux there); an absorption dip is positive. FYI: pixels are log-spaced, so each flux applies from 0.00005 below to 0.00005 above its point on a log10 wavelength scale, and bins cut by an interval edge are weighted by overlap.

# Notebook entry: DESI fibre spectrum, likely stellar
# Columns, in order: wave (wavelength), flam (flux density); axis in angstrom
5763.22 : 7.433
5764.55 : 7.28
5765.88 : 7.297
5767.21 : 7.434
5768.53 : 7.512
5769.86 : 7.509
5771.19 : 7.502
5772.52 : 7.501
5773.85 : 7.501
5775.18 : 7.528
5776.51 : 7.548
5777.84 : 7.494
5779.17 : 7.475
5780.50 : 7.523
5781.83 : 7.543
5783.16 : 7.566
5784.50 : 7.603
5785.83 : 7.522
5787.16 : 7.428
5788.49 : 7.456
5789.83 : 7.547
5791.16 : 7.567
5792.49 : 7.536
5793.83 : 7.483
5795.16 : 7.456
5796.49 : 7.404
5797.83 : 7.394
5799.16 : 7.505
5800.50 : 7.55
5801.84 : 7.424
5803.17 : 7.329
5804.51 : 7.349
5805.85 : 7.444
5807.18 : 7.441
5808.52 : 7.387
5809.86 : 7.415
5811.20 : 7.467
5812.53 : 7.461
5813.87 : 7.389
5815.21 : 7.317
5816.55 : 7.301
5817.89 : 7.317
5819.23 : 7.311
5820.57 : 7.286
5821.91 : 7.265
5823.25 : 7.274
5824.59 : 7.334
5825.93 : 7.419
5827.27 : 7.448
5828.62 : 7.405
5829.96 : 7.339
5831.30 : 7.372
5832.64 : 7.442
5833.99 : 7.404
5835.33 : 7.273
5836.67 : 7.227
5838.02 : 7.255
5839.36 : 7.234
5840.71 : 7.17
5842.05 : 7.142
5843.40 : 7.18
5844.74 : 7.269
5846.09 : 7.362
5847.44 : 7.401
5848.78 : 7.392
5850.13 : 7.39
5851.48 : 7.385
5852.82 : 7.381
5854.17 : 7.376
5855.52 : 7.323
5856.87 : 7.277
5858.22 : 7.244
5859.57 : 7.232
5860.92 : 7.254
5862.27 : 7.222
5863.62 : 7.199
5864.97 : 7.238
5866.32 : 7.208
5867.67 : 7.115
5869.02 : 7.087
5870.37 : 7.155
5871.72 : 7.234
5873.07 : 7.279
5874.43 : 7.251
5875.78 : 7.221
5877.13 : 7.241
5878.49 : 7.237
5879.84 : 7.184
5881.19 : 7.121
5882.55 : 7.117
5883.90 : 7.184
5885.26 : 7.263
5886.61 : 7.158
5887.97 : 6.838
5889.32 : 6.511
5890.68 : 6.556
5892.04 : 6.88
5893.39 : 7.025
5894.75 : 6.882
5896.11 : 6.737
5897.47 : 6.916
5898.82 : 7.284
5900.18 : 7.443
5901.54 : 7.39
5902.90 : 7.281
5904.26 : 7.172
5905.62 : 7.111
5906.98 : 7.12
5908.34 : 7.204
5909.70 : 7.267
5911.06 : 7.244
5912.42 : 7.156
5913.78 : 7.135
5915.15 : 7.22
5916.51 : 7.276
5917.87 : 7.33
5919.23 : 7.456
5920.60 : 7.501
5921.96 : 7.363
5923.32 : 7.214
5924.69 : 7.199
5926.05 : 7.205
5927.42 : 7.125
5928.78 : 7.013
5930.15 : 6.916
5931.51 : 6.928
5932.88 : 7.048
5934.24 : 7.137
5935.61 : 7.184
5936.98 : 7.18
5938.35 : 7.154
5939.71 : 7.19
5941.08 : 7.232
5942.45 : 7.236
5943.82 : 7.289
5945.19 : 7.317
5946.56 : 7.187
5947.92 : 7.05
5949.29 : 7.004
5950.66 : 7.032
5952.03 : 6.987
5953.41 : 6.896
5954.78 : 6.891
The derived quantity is 0.5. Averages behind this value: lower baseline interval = 7.2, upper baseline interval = 7.16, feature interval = 7.08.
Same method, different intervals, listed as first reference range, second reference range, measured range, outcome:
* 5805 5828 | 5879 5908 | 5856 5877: -0.1 angstrom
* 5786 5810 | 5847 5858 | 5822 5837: 0.1 angstrom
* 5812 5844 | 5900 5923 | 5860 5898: 1.1 angstrom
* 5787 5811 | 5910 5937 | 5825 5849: 0.2 angstrom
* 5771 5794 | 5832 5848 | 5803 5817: 0.0 angstrom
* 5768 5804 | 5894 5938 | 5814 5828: 0.1 angstrom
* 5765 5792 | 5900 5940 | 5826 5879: 0.5 angstrom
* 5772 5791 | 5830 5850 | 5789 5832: 0.0 angstrom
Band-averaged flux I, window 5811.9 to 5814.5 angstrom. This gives 7.42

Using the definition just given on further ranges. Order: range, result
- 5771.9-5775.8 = 7.51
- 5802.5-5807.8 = 7.4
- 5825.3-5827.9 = 7.44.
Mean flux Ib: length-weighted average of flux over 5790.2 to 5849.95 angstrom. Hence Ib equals 7.37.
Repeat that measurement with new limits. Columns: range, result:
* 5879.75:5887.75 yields 7.15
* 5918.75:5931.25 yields 7.21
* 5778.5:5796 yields 7.52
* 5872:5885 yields 7.2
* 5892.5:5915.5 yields 7.15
